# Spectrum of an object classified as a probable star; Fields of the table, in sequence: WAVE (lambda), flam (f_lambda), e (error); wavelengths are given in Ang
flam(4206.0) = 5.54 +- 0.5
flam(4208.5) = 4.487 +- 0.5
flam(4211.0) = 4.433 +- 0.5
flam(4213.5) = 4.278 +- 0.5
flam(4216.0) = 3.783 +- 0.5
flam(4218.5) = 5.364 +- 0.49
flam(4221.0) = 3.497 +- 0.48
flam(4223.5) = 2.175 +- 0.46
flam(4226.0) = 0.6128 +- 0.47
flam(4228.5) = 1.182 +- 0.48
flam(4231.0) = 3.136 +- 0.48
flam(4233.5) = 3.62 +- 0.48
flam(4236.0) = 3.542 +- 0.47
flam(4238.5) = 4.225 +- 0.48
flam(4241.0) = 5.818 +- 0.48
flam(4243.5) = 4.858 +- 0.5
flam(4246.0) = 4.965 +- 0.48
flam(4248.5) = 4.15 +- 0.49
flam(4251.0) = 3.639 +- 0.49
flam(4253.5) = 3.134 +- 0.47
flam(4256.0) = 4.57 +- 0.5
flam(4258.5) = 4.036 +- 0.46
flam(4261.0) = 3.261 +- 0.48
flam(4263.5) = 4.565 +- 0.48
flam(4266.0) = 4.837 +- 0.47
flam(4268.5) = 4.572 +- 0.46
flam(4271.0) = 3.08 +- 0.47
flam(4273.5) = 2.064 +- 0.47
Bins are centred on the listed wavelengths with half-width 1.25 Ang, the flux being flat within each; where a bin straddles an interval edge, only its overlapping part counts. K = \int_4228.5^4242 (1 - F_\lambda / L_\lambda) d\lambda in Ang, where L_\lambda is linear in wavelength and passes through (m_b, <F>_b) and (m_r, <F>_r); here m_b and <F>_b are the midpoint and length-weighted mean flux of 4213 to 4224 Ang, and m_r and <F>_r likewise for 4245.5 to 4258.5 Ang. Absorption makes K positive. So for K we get 0.69 Ang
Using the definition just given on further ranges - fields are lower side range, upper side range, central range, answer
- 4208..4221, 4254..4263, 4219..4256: 5.2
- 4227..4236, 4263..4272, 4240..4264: -5.0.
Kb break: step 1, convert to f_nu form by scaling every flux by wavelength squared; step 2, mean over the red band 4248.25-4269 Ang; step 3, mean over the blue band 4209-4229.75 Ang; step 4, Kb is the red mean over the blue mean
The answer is 1.3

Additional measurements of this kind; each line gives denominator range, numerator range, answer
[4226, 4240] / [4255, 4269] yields 1.47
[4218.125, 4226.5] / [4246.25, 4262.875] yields 1.38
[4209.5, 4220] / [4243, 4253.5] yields 0.96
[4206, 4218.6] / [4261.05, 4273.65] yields 0.90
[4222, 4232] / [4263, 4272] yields 2.44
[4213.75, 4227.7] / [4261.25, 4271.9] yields 1.38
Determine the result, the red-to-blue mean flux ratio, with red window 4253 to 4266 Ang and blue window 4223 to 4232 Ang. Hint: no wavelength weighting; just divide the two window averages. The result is 2.37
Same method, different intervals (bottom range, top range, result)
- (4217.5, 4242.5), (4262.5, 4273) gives 1.24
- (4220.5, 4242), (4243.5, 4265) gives 1.35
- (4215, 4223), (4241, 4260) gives 1.06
